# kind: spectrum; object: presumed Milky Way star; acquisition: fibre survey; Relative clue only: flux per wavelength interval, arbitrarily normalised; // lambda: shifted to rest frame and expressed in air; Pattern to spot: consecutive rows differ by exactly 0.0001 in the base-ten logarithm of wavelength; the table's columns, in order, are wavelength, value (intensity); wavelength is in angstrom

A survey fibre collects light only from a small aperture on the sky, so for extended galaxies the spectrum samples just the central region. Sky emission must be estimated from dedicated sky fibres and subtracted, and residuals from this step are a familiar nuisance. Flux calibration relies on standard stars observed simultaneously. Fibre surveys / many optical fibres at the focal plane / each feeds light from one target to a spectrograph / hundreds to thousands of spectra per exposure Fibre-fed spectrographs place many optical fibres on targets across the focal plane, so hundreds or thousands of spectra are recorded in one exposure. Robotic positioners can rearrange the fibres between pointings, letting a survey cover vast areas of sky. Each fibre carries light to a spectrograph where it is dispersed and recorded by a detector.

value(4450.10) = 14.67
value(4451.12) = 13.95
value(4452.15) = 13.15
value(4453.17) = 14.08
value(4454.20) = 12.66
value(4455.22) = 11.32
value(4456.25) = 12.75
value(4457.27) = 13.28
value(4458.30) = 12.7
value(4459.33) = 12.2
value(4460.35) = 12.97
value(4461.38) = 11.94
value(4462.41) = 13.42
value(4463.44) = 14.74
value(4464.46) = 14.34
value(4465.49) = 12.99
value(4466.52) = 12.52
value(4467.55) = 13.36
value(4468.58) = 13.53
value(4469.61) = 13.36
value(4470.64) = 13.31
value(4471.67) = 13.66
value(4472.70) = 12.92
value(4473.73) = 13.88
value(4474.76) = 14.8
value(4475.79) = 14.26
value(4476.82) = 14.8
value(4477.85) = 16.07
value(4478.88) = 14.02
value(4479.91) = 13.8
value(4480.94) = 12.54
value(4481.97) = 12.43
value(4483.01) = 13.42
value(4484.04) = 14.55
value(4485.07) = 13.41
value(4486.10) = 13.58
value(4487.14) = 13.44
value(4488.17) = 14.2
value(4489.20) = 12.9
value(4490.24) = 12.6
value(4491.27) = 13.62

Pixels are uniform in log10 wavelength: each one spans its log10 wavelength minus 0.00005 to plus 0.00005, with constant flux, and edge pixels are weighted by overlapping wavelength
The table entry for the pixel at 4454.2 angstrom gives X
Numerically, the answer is 12.66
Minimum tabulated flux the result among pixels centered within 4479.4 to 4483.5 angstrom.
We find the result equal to 12.43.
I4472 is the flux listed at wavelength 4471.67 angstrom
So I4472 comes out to 13.66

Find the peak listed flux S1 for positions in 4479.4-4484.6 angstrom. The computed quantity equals 14.55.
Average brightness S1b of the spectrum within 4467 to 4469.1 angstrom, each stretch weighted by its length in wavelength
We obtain 13.4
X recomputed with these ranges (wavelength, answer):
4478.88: 14.02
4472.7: 12.92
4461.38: 11.94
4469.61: 13.36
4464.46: 14.34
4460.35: 12.97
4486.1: 13.58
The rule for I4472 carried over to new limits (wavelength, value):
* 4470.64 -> 13.31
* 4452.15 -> 13.15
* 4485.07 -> 13.41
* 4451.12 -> 13.95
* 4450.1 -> 14.67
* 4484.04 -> 14.55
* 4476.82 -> 14.8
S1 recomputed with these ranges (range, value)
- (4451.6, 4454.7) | 14.08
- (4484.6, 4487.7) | 13.58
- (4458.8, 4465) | 14.74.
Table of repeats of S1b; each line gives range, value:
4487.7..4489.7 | 13.6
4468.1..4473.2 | 13.3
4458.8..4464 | 13.1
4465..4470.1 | 13.1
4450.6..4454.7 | 13.5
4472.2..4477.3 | 14.1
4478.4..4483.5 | 13.2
